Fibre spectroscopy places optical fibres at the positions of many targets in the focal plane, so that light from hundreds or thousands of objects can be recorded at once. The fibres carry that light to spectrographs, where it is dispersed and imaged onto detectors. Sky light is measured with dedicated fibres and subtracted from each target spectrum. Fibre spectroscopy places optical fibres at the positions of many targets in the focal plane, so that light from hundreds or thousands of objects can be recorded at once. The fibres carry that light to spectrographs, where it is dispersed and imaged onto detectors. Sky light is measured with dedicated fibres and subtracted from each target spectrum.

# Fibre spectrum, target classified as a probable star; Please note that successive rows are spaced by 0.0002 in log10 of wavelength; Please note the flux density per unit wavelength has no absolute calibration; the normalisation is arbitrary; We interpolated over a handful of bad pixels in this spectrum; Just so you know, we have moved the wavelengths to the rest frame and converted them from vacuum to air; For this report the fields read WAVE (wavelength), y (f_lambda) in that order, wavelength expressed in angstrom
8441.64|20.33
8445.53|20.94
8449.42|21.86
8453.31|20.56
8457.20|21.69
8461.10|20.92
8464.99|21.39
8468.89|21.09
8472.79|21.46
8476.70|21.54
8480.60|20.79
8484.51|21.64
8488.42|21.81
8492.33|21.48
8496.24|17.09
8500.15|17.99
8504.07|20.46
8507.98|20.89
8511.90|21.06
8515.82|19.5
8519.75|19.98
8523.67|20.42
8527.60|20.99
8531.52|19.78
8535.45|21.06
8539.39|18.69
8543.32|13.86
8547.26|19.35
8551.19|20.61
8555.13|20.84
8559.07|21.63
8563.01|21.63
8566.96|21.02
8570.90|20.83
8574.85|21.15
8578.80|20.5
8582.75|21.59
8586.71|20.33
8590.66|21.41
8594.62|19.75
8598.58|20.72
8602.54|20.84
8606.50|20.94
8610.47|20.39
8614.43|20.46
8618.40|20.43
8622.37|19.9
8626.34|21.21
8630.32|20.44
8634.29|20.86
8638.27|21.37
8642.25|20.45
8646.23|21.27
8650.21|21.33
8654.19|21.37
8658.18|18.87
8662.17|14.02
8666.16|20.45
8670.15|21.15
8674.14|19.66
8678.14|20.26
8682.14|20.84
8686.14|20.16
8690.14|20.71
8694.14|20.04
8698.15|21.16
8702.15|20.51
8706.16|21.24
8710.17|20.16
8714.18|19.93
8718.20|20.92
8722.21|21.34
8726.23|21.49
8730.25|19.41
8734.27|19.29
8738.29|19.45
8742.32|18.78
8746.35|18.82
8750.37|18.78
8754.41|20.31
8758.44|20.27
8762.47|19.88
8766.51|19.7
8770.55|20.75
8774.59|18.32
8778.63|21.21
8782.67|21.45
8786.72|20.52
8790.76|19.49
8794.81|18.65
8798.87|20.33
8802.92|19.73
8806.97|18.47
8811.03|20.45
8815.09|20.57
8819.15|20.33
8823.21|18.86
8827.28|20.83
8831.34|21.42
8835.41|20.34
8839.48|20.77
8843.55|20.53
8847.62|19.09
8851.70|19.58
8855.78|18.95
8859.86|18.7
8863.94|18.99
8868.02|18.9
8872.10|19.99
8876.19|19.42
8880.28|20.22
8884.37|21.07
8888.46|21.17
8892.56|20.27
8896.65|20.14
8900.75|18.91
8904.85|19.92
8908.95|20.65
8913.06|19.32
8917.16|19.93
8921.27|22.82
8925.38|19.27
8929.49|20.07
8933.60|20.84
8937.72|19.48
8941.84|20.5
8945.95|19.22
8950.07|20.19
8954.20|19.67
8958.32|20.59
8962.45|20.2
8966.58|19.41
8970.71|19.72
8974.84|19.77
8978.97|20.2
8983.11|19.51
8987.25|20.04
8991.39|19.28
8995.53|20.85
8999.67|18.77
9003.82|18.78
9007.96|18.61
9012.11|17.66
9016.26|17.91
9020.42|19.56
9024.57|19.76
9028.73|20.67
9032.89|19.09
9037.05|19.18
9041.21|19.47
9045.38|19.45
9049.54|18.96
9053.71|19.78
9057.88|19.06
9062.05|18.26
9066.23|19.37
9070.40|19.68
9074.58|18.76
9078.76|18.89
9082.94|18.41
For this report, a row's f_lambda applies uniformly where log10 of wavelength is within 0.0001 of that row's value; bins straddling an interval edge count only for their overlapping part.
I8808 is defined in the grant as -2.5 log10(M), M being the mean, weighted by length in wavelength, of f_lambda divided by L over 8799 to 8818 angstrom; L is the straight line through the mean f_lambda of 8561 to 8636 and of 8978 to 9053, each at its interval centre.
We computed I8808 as 0.01 mag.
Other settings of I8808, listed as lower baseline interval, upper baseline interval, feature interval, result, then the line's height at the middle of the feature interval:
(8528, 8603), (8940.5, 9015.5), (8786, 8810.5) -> 0.02 mag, 19.9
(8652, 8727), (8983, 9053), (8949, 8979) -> -0.03 mag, 19.4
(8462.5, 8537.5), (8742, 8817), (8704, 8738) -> -0.02 mag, 20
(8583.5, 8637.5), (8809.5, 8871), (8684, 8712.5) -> -0.01 mag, 20.3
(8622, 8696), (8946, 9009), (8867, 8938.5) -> -0.02 mag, 19.8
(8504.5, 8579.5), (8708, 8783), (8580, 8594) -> -0.04 mag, 20.2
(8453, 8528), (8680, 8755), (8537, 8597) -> 0.01 mag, 20.5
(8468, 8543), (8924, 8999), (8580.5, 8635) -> -0.03 mag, 20.2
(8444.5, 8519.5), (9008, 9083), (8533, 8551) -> 0.11 mag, 20.6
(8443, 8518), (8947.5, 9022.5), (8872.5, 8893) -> -0.04 mag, 19.7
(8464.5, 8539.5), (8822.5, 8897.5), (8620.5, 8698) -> 0.00 mag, 20.3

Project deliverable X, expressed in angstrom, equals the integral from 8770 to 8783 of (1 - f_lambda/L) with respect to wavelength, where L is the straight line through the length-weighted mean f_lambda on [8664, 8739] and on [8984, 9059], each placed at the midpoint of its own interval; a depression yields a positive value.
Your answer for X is -0.1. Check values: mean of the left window 20.4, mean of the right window 19.3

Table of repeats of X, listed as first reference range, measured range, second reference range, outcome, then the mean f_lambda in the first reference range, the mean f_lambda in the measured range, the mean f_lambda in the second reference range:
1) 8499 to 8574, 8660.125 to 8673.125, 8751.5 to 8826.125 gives 0.90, 20.1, 18.6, 20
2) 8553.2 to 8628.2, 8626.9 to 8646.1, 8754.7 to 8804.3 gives -0.21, 20.8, 20.9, 20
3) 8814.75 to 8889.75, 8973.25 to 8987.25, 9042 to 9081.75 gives -0.29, 20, 19.9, 19.1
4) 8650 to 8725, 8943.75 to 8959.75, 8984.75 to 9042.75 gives -0.38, 20.2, 19.9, 19.3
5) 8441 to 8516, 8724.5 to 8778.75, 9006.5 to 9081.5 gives 0.76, 20.8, 19.7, 19.1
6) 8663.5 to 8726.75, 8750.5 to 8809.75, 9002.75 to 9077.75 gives 0.83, 20.5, 19.9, 19.1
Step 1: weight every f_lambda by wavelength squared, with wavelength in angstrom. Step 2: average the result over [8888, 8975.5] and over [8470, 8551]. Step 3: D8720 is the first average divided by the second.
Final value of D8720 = 1.1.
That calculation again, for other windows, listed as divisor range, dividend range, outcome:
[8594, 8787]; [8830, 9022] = 1.03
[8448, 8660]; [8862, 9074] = 1.05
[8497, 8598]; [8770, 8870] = 1.05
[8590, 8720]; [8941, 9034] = 1.03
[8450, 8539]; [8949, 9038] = 1.06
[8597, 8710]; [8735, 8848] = 1.01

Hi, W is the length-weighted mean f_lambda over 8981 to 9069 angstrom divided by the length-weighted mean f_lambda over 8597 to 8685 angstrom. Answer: 0.95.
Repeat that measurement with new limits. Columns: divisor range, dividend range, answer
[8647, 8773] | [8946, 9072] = 0.97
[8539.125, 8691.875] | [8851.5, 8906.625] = 0.97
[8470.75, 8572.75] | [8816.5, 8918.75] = 0.98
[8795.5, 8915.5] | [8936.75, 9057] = 0.98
